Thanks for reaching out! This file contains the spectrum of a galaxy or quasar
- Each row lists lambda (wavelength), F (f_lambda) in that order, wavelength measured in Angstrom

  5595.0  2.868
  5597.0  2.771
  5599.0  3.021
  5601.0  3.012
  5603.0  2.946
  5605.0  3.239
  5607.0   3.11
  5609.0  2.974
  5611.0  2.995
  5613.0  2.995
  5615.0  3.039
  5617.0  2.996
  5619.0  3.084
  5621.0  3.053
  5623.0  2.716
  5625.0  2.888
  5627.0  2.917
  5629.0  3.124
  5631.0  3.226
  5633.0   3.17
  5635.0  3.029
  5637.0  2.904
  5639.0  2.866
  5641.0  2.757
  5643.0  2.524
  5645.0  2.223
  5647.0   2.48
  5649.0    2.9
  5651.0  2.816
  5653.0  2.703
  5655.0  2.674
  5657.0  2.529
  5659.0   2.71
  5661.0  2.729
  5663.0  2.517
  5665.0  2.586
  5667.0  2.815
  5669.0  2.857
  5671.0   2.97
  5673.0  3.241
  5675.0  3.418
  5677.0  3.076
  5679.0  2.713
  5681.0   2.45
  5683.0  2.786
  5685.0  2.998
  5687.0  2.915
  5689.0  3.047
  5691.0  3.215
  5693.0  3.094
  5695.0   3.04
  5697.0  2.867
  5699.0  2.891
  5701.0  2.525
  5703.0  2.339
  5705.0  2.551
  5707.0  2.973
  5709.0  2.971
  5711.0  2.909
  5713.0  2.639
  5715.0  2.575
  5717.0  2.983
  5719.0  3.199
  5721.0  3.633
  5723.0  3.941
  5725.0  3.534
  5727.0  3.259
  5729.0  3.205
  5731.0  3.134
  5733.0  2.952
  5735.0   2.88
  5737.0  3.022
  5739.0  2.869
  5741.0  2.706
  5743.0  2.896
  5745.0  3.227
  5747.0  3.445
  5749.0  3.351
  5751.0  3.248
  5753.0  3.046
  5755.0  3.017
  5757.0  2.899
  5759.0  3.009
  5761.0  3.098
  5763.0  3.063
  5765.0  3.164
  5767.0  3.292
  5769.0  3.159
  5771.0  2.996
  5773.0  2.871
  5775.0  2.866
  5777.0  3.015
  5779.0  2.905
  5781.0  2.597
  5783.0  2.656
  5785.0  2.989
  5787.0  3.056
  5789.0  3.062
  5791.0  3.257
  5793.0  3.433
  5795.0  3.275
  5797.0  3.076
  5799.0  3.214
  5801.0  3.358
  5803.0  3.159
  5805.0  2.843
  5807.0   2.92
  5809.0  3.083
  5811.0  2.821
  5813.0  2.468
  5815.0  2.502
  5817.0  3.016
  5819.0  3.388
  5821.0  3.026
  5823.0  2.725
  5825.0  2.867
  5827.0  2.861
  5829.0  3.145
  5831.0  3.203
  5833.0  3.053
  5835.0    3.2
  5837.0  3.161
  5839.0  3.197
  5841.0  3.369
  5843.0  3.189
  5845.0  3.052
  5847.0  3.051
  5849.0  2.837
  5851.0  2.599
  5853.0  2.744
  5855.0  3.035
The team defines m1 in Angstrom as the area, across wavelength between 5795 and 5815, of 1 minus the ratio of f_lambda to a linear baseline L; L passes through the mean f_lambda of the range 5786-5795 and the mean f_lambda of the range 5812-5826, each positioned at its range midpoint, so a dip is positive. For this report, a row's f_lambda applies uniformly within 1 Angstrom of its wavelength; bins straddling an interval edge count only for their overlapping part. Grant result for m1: 0.33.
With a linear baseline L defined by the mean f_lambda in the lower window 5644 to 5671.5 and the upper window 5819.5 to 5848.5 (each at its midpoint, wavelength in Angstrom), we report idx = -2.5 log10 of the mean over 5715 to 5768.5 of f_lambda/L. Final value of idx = -0.10 mag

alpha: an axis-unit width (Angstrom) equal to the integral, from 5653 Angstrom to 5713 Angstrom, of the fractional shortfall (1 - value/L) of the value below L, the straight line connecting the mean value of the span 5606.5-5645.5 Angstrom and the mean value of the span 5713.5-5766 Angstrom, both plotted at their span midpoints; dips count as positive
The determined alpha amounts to 3.9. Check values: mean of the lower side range 2.94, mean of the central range 2.84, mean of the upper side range 3.12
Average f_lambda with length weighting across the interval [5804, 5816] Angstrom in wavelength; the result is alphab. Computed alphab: 2.77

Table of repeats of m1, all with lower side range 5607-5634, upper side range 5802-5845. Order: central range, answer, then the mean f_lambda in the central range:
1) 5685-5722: 1.3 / 2.91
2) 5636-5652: 1.8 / 2.68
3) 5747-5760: -0.5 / 3.12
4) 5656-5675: 1.3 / 2.81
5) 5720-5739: -1.6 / 3.26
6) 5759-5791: 0.2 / 3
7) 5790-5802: -1.0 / 3.27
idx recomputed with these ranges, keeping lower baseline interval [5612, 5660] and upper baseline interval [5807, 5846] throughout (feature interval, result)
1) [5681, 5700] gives -0.023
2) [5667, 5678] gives -0.075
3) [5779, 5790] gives 0.038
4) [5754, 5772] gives -0.043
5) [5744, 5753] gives -0.119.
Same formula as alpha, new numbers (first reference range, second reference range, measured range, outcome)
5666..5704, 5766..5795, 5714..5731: -1.9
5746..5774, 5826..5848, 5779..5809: 0.6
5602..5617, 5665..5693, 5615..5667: 3.3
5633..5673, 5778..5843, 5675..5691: -0.7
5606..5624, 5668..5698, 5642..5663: 2.6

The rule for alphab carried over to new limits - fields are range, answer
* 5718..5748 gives 3.19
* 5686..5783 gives 3.02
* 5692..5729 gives 3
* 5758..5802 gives 3.06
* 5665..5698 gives 2.96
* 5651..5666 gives 2.65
